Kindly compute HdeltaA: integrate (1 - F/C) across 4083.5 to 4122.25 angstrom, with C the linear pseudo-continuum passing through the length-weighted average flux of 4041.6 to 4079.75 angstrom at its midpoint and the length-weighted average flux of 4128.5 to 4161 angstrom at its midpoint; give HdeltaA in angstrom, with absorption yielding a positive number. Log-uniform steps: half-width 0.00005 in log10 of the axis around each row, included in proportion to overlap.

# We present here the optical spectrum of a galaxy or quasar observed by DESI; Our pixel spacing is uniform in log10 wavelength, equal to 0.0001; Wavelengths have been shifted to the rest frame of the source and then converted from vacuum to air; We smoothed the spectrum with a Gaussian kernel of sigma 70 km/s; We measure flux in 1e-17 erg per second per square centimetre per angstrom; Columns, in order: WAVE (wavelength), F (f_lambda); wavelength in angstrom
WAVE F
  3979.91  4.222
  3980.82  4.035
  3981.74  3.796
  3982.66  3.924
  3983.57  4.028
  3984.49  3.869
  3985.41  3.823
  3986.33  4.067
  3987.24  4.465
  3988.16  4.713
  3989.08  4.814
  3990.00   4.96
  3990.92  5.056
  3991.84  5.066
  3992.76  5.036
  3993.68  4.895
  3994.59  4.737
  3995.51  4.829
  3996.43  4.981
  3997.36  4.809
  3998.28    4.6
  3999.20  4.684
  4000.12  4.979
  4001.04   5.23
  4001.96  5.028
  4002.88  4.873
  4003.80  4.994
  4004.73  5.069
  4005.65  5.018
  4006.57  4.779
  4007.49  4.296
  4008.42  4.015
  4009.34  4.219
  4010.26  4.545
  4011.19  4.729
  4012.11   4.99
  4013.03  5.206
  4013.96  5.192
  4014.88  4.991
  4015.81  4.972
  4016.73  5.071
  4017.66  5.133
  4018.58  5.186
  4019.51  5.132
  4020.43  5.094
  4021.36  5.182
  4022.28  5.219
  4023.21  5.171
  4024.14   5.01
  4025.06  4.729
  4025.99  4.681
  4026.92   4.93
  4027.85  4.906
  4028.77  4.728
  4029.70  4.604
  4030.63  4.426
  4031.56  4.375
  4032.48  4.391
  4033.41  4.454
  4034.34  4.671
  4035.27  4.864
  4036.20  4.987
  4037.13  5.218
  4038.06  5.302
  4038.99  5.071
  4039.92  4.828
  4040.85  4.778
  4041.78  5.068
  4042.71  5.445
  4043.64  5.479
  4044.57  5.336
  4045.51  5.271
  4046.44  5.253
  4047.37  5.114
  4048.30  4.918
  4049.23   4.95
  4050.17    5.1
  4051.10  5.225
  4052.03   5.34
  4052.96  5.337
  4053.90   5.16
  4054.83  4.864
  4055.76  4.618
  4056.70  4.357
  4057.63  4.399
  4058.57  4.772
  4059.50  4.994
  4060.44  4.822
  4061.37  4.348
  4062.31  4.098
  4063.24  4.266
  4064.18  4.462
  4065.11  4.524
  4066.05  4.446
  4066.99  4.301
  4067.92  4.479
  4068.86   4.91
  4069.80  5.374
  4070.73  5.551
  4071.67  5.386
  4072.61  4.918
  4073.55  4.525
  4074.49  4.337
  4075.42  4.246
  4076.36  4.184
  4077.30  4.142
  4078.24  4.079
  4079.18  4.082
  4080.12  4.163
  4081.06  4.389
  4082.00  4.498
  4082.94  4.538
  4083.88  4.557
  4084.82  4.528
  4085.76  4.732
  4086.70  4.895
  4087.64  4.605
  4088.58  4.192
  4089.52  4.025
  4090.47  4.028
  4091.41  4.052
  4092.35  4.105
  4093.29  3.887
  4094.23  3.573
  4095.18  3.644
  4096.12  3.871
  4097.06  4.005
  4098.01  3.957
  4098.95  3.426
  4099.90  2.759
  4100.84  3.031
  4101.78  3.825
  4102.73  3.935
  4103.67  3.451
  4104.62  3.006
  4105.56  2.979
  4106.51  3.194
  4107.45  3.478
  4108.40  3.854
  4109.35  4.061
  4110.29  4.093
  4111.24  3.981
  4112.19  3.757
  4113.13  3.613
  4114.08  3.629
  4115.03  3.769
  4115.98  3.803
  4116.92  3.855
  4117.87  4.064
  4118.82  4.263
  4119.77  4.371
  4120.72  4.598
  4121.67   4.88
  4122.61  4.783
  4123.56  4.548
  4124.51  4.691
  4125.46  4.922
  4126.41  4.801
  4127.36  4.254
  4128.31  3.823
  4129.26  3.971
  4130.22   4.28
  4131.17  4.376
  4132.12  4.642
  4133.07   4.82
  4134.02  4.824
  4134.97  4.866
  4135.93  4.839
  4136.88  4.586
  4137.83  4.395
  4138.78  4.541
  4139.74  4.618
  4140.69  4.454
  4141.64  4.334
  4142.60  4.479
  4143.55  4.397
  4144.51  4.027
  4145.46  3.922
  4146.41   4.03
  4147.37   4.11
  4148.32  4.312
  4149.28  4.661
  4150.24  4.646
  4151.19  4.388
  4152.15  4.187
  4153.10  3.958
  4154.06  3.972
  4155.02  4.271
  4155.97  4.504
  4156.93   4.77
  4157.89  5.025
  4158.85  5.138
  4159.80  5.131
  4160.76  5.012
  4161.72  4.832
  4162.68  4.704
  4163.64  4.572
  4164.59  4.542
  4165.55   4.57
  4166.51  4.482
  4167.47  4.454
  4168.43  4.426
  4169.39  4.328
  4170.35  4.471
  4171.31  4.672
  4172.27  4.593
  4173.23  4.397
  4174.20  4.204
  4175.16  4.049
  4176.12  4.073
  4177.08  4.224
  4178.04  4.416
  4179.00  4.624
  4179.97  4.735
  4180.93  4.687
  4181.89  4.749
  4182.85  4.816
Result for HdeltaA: 6.02 angstrom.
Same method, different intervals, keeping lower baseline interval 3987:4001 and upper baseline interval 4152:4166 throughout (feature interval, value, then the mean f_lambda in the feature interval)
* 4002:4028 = -0.4 angstrom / 4.91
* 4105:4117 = 2.6 angstrom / 3.69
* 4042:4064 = -0.7 angstrom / 4.93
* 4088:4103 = 3.0 angstrom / 3.77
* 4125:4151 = 1.2 angstrom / 4.44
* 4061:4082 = 1.1 angstrom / 4.51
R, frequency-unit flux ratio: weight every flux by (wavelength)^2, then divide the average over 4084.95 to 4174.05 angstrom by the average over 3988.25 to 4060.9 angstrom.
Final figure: 0.91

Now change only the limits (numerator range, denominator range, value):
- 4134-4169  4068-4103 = 1.10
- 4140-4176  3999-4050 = 0.97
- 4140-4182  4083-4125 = 1.16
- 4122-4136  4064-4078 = 1.01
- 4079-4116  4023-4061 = 0.81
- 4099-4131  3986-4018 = 0.86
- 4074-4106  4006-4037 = 0.86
